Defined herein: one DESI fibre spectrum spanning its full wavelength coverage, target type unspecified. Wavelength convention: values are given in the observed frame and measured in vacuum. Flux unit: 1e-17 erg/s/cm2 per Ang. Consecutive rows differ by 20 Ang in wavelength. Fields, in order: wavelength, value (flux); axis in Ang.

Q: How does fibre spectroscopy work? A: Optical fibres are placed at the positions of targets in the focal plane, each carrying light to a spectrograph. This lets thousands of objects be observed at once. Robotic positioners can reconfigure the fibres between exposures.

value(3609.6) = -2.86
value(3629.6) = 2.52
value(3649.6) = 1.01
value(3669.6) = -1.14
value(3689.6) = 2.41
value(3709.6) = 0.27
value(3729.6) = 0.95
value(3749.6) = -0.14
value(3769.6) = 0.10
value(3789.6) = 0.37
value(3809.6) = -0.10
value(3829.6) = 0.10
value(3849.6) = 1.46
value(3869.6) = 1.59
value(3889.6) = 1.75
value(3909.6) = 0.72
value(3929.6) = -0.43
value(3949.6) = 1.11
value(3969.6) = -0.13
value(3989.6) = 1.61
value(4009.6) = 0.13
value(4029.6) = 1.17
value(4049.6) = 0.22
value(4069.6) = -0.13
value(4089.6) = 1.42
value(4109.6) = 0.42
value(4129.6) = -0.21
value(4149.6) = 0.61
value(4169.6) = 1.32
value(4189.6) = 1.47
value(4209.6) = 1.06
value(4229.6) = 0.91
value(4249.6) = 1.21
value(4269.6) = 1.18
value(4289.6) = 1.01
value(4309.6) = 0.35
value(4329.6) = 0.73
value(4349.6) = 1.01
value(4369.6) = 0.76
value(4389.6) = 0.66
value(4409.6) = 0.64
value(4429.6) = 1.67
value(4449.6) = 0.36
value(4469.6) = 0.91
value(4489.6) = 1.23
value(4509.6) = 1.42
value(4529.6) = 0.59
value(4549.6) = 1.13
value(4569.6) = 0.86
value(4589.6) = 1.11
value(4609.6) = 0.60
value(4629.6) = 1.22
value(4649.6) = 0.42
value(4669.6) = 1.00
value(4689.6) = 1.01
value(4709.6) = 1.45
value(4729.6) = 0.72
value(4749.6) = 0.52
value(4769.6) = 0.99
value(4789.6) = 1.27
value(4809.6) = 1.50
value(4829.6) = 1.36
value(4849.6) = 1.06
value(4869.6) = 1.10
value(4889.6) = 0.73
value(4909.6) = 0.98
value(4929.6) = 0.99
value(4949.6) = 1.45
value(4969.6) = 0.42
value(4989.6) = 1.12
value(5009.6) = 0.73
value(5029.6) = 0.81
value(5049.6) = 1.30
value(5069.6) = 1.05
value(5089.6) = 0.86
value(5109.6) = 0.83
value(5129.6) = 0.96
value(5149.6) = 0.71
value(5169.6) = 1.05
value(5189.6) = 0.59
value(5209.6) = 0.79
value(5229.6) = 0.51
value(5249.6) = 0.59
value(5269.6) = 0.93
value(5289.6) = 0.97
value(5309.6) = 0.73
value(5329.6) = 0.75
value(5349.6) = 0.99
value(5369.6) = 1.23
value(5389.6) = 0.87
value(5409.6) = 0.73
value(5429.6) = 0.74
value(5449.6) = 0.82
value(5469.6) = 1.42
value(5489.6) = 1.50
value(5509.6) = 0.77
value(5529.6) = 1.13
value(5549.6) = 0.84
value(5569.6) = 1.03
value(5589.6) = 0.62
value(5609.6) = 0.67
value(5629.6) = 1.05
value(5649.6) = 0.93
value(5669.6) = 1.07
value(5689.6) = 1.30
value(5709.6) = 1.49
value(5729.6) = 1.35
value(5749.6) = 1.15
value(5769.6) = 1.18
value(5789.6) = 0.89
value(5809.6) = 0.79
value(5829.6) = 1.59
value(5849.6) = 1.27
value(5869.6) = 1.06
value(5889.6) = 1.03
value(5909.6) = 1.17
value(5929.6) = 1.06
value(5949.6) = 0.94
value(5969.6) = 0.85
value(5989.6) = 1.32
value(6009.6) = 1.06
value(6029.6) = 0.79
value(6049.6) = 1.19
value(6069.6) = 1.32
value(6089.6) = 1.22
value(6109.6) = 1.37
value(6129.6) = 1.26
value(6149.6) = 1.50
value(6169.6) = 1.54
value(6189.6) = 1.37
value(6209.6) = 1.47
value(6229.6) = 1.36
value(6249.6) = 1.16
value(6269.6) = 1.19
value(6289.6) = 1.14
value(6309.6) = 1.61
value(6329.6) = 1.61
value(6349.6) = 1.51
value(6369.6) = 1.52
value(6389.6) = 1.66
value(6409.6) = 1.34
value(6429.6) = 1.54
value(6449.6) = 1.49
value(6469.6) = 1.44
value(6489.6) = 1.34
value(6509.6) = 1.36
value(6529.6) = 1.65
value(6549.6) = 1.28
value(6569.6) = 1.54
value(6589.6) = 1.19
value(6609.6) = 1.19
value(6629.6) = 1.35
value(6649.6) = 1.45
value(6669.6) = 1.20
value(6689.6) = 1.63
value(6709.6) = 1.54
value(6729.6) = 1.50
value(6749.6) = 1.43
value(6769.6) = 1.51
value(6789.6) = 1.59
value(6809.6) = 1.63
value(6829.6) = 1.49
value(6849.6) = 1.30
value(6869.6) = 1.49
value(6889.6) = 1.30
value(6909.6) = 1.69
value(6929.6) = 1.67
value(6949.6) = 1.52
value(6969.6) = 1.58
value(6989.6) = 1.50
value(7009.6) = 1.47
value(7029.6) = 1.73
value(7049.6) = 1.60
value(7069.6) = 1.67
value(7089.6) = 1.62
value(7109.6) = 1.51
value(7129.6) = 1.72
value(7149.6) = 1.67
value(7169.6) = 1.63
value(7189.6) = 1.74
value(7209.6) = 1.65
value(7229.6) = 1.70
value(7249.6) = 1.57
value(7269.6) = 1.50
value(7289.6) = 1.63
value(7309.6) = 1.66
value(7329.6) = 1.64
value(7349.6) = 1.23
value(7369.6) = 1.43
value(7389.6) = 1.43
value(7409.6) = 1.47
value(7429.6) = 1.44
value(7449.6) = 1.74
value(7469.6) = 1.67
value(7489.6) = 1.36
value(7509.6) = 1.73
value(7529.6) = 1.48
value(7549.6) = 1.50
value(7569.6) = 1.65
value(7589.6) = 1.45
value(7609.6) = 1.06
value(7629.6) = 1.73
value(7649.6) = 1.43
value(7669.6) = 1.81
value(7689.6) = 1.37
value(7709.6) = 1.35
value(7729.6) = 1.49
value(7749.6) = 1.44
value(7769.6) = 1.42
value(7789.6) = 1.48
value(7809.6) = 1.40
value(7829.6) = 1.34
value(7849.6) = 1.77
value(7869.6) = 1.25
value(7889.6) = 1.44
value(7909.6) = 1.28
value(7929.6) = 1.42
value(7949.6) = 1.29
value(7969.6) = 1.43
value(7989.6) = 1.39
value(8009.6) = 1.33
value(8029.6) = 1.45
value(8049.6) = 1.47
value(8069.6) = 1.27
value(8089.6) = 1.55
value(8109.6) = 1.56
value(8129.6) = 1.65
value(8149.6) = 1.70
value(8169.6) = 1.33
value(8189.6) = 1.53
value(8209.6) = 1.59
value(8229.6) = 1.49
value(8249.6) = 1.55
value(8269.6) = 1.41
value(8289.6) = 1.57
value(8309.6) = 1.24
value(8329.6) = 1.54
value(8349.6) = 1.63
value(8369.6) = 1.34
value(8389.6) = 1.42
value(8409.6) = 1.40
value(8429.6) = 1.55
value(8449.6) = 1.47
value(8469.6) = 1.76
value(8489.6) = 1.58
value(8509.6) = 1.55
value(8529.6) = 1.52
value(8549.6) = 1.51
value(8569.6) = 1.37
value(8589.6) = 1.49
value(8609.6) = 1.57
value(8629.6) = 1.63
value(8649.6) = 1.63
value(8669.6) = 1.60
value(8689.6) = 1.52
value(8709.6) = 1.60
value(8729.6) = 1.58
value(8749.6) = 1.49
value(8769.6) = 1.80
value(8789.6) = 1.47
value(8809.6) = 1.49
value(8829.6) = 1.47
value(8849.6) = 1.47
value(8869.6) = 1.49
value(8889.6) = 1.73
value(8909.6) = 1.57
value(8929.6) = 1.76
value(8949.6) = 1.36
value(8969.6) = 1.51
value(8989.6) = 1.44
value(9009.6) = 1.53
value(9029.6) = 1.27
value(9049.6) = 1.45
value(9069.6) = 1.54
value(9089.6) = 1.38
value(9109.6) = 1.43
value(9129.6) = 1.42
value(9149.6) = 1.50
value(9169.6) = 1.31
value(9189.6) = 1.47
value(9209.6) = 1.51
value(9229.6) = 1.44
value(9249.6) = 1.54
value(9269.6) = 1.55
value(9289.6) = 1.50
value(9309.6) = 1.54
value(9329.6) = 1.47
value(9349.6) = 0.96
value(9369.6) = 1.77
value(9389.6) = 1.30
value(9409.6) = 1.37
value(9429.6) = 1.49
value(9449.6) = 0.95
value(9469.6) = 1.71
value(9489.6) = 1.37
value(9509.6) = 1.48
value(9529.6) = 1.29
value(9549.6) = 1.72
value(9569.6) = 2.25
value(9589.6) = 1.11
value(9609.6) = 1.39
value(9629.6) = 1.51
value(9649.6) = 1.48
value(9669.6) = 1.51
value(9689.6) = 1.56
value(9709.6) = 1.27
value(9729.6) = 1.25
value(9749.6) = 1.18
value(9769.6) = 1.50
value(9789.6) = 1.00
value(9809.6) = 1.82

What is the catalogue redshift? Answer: 0.53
